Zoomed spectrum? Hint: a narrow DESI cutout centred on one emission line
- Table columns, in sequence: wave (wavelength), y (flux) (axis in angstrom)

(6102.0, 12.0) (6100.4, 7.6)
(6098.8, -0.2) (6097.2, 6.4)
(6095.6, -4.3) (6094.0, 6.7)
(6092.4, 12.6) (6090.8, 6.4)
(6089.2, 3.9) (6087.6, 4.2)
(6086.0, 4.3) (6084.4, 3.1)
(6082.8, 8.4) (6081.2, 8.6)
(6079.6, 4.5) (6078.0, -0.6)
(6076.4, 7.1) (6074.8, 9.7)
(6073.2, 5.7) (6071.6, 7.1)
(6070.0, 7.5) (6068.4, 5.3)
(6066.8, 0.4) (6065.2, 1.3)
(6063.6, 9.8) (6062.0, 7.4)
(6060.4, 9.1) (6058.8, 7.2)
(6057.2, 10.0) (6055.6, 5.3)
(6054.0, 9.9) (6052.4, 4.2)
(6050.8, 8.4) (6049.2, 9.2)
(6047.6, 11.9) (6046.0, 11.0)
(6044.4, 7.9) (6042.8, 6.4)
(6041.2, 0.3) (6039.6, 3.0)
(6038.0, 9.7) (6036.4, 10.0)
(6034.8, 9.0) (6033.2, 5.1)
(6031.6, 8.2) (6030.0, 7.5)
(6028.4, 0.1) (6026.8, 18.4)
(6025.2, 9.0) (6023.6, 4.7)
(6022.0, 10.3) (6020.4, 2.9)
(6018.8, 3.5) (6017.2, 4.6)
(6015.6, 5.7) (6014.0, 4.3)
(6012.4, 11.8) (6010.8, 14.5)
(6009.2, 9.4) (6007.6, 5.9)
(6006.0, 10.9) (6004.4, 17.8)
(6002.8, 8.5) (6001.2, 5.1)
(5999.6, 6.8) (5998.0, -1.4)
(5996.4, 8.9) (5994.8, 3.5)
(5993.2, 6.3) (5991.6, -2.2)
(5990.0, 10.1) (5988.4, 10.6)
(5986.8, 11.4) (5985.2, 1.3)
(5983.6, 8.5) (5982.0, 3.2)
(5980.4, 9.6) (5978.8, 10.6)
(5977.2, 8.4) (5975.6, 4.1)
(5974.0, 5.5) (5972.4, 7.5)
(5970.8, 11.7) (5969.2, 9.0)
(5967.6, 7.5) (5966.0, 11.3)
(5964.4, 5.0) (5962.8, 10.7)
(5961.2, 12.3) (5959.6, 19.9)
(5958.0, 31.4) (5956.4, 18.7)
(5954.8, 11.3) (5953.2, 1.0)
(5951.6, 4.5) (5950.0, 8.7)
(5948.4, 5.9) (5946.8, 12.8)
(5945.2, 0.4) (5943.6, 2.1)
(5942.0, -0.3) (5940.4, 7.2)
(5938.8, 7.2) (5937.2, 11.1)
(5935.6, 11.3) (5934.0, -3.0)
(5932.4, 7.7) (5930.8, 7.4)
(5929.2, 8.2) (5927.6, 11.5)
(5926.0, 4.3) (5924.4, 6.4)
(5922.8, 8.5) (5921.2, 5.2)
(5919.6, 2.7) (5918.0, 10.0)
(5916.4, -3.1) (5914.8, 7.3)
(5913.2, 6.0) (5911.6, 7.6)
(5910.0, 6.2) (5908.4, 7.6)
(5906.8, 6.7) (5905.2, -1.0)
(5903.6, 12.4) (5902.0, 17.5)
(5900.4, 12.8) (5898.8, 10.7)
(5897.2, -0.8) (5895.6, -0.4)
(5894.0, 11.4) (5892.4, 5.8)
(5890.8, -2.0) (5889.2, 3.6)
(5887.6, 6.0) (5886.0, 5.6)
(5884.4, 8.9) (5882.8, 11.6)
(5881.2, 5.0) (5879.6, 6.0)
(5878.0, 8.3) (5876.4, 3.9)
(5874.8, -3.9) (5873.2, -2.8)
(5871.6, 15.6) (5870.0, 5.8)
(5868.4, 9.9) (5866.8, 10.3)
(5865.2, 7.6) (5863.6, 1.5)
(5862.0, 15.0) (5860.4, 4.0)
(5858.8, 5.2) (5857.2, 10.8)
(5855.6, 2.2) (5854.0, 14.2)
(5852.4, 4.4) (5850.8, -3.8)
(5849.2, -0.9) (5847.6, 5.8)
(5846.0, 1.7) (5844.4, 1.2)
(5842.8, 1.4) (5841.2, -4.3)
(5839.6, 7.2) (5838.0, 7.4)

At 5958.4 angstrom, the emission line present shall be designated [O III]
